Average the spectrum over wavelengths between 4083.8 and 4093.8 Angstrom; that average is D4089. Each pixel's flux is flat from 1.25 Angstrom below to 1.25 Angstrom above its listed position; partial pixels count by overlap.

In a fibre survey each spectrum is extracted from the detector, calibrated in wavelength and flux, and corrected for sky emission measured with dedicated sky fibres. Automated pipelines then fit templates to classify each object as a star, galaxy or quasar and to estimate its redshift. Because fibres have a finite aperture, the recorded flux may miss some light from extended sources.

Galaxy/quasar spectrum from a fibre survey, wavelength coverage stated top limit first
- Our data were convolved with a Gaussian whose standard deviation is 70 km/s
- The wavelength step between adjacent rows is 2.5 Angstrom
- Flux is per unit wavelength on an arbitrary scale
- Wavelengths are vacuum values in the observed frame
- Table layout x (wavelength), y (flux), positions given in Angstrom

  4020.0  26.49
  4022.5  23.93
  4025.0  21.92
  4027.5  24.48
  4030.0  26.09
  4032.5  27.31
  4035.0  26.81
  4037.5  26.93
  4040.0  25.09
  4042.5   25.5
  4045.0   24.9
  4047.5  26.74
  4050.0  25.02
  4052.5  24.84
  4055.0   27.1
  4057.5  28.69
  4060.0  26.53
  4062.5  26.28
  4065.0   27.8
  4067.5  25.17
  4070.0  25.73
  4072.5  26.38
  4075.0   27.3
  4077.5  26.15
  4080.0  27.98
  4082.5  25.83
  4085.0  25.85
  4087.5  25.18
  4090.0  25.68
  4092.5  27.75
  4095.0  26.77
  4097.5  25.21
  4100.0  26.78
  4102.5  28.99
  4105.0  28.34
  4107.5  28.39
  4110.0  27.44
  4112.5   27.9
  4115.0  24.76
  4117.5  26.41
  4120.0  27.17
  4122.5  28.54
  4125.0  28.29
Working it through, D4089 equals 26.1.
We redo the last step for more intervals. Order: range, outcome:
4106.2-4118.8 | 27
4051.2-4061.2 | 26.8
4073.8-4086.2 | 26.6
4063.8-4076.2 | 26.5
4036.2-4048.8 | 25.8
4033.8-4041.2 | 26.3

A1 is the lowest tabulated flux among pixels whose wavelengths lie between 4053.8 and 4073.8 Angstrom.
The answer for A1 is 25.17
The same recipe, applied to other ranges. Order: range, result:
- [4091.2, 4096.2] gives 26.77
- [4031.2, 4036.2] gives 26.81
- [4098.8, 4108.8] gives 26.78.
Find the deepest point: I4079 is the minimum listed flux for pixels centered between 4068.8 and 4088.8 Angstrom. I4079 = 25.18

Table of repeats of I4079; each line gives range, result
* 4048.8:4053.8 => 24.84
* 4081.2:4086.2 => 25.83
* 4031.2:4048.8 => 24.9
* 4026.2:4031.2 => 24.48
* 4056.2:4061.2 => 26.53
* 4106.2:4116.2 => 24.76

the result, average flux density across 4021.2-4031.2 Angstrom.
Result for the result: 24.1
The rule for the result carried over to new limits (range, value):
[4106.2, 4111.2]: 27.9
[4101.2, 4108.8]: 28.6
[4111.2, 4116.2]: 26.4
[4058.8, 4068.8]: 26.4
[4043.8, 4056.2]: 25.7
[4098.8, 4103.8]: 27.9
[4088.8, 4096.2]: 26.7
